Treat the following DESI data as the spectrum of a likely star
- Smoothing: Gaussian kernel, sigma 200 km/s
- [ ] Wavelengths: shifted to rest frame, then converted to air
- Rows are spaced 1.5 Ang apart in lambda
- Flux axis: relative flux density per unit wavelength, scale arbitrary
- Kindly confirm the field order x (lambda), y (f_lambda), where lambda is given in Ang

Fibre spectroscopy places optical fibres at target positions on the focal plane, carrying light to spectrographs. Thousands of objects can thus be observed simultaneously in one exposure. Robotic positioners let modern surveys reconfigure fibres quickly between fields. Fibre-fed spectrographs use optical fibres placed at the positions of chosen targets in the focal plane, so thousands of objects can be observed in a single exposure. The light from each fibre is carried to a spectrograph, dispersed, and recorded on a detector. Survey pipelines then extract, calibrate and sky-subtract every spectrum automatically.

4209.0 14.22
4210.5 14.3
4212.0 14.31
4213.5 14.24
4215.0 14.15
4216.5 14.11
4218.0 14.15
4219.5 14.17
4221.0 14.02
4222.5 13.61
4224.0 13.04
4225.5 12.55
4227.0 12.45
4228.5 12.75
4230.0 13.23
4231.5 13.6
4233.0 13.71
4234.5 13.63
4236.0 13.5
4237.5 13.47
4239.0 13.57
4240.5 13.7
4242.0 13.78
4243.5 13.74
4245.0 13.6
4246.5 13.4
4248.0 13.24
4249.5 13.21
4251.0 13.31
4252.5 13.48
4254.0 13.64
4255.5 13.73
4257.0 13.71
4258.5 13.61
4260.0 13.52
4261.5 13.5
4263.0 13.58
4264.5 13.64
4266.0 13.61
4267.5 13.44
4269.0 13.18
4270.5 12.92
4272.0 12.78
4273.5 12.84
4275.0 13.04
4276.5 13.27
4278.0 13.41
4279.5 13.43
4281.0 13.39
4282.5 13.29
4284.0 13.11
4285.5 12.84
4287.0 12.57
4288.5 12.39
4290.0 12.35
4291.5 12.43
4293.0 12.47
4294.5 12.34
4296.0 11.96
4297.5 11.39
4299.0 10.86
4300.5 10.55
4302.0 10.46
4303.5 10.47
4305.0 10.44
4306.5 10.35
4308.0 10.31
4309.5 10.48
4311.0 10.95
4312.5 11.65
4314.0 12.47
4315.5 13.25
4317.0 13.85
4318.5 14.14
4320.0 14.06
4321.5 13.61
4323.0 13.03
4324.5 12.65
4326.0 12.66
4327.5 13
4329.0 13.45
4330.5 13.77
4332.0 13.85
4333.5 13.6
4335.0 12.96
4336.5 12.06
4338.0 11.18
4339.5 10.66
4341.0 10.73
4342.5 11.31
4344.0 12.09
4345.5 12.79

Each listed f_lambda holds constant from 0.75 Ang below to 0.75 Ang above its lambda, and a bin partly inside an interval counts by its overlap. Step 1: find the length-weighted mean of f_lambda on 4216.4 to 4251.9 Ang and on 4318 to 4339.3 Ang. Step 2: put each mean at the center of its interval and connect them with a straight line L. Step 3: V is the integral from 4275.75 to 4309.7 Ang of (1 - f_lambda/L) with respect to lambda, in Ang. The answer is 3.2 Ang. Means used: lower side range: 13.5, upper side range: 13.1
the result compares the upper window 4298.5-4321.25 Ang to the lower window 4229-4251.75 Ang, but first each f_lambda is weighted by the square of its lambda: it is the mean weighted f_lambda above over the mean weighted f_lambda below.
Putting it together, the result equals 0.89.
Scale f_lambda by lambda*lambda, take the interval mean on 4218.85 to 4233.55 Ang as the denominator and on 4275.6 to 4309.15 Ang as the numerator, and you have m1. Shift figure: 0.93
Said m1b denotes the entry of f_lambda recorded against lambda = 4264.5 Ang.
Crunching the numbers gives 13.64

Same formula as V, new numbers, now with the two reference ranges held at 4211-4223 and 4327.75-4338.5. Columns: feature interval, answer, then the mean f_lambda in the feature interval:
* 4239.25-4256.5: 0.4 Ang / 13.5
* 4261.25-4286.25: 0.6 Ang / 13.2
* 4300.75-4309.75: 1.9 Ang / 10.4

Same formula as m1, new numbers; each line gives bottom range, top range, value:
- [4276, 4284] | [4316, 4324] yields 1.05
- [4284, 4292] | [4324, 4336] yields 1.07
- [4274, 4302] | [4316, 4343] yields 1.05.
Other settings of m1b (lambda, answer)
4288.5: 12.39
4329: 13.45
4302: 10.46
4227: 12.45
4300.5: 10.55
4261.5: 13.5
